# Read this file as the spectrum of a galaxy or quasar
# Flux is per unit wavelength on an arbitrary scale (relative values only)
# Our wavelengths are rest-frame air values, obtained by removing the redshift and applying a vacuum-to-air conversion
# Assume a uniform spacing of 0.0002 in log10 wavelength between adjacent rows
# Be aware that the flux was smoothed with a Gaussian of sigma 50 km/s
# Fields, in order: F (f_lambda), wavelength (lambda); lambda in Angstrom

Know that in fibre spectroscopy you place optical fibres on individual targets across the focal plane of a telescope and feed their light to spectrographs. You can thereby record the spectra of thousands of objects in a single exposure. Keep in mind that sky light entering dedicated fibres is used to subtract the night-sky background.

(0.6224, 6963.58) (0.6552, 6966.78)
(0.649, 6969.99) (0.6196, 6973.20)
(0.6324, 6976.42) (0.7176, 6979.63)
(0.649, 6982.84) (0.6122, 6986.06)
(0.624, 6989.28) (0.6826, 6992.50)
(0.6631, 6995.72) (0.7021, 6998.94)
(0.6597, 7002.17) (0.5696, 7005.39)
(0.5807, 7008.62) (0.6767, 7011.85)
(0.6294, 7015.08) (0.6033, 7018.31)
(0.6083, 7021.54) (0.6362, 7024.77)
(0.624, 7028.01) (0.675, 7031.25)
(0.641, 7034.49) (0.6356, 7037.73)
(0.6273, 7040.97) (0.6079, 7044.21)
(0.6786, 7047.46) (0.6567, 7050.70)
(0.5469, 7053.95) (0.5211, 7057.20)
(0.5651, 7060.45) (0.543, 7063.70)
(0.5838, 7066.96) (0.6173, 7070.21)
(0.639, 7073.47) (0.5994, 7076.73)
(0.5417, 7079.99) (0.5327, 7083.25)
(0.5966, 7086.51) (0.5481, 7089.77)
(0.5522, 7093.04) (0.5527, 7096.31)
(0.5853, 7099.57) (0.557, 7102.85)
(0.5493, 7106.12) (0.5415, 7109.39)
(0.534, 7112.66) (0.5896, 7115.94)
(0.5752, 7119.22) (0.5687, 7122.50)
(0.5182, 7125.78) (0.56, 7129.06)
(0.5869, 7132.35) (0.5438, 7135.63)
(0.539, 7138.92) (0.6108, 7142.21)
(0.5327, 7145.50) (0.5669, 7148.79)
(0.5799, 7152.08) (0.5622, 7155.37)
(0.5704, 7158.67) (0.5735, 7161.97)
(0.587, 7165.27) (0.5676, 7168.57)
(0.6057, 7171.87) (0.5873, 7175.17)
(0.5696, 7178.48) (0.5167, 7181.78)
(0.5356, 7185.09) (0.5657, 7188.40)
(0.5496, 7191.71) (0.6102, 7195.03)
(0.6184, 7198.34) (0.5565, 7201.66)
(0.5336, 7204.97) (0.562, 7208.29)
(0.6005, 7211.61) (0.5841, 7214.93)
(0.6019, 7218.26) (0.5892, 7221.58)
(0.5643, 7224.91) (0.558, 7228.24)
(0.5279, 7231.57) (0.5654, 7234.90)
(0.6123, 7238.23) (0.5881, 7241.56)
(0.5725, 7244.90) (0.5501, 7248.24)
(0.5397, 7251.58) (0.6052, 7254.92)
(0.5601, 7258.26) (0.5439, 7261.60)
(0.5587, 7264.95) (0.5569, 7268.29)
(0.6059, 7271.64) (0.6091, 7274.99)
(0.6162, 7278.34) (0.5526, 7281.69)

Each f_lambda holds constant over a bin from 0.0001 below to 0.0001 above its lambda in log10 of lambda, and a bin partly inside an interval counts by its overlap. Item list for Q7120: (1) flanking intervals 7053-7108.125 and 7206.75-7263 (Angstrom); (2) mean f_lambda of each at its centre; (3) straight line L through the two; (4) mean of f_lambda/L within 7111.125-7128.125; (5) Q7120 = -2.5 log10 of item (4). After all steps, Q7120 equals 0.02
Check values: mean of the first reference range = 0.567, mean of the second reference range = 0.572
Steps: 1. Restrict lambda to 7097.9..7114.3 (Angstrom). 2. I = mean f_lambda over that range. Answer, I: 0.554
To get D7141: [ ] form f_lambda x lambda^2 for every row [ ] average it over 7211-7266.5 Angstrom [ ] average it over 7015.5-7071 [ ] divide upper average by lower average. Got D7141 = 1.0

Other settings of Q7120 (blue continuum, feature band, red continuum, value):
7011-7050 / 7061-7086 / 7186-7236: 0.075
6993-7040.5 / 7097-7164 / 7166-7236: 0.063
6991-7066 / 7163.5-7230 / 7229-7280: 0.025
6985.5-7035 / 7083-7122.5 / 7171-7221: 0.083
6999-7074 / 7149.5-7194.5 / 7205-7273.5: 0.034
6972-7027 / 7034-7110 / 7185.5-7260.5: 0.061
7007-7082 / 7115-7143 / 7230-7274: 0.055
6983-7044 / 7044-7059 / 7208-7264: 0.042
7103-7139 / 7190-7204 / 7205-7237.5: -0.025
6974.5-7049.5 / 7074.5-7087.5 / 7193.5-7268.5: 0.091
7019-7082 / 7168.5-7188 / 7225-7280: 0.041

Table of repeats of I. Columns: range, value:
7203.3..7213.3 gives 0.566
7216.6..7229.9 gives 0.578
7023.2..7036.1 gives 0.644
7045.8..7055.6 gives 0.627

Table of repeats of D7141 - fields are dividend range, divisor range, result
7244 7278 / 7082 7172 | 1.05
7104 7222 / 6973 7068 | 0.94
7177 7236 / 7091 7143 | 1.04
